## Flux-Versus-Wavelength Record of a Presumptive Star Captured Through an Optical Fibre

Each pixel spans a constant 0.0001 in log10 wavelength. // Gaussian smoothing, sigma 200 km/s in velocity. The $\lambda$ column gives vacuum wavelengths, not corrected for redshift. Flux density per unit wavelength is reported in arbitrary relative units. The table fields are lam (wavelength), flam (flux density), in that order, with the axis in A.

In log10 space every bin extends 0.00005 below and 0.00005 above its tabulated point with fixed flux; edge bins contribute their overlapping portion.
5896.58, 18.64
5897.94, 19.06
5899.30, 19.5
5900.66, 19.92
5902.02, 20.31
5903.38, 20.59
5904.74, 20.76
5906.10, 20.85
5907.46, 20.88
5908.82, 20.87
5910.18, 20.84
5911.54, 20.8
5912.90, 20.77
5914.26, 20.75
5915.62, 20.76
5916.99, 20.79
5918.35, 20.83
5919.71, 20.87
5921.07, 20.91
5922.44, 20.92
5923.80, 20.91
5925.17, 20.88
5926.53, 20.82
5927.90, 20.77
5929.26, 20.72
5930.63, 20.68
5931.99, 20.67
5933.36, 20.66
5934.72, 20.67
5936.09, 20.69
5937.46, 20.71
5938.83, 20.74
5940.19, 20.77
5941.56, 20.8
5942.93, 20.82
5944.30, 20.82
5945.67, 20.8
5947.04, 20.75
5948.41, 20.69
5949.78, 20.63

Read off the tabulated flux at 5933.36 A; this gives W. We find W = 20.66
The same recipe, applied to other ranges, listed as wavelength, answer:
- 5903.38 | 20.59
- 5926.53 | 20.82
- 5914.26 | 20.75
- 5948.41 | 20.69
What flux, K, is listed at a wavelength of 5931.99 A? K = 20.67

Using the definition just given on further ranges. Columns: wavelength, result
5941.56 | 20.8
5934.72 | 20.67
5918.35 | 20.83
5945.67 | 20.8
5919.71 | 20.87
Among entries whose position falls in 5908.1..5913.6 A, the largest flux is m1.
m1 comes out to 20.87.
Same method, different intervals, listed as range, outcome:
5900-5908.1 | 20.88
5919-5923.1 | 20.92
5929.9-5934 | 20.68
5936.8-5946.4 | 20.82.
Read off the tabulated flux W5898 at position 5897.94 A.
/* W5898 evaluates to 19.06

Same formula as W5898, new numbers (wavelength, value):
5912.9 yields 20.77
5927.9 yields 20.77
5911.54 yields 20.8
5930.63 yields 20.68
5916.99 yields 20.79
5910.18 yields 20.84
